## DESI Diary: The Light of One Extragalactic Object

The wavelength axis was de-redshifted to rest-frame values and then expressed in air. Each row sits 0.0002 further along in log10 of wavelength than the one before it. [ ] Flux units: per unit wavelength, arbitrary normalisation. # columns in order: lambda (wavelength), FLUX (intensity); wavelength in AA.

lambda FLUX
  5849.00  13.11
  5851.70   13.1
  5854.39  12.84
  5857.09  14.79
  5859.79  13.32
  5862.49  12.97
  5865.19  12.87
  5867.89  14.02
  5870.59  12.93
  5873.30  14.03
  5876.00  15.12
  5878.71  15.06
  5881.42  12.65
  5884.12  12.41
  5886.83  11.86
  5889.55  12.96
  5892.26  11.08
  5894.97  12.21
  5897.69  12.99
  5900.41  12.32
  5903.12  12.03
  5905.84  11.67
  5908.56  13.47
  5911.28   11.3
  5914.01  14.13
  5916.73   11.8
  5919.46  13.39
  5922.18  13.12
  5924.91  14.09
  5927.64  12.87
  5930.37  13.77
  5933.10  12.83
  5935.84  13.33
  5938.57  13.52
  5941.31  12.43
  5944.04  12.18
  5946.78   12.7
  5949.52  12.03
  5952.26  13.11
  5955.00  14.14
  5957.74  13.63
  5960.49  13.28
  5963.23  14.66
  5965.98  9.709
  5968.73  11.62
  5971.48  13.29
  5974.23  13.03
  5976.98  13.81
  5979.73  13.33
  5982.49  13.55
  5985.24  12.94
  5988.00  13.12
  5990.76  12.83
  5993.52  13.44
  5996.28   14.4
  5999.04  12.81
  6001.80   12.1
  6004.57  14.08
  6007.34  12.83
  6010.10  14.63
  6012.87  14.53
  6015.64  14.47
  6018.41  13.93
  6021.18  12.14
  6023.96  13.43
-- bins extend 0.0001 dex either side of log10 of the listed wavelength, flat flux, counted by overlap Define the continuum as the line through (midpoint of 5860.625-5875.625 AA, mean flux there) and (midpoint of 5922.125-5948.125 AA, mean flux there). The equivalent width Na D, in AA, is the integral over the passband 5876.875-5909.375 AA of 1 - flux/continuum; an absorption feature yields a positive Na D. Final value 1.8 AA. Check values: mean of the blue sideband 13.5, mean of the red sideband 13.1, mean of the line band 12.6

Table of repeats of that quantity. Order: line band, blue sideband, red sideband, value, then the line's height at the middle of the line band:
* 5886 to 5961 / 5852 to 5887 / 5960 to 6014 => 3.1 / 13.4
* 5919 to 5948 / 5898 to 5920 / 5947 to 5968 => -0.9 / 12.7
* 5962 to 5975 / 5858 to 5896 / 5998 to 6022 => 1.0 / 13.4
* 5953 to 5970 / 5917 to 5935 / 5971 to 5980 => 0.6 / 13.3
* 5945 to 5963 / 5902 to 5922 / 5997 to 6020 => -0.2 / 13.1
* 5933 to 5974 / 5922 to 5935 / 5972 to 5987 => 1.5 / 13.3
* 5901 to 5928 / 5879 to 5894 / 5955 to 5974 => -0.5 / 12.6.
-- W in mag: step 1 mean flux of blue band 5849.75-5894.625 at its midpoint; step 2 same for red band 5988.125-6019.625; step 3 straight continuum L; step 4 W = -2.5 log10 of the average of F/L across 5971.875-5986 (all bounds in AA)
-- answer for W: 0.02 mag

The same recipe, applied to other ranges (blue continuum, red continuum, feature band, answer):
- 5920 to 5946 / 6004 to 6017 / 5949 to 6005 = 0.05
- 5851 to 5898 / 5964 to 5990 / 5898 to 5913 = 0.07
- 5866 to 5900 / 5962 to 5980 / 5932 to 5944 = -0.01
